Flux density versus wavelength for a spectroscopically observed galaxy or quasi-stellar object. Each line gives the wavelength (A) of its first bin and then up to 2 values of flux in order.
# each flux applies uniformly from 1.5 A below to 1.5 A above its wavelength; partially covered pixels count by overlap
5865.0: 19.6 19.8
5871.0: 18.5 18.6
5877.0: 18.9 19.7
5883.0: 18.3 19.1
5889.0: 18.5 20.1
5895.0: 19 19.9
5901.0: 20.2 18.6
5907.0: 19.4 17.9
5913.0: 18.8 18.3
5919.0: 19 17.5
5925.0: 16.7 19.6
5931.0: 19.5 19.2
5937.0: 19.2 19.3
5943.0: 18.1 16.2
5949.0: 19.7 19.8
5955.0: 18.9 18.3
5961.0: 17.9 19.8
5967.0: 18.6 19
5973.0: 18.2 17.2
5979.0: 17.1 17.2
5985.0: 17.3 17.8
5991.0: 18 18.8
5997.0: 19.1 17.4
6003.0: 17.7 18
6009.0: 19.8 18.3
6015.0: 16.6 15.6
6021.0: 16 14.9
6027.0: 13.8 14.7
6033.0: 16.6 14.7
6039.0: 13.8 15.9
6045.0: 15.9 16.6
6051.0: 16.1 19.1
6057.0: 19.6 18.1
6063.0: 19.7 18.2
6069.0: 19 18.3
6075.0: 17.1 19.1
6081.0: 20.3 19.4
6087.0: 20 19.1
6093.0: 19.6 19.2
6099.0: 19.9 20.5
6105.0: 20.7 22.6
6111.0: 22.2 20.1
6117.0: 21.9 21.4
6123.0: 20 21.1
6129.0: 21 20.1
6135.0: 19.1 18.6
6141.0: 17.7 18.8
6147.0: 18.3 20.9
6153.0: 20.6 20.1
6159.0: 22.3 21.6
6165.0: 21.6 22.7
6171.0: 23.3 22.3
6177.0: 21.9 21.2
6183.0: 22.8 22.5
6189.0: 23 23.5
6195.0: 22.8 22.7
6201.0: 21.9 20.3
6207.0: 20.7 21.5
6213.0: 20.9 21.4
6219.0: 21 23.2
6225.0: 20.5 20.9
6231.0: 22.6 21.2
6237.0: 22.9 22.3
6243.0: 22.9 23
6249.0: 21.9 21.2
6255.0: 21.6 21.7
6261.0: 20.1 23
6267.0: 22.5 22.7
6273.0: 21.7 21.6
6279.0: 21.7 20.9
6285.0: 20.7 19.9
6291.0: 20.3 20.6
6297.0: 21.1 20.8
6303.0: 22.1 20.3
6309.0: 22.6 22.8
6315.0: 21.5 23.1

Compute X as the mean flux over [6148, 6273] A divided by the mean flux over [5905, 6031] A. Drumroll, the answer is 1.22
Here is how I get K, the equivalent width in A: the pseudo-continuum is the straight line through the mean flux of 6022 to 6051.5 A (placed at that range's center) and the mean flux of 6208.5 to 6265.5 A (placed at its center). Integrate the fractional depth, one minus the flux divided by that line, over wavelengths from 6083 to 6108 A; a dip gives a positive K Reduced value -4.04 A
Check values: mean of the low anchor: 15.3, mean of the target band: 20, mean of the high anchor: 21.8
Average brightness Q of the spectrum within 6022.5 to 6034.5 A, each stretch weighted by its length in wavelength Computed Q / 15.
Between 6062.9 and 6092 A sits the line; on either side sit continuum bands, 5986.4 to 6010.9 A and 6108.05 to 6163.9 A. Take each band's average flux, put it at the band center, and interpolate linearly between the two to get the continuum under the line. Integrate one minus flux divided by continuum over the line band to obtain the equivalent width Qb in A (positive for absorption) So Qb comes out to 0.8 A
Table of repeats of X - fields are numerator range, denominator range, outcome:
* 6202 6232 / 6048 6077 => 1.16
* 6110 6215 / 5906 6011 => 1.15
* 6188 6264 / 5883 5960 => 1.16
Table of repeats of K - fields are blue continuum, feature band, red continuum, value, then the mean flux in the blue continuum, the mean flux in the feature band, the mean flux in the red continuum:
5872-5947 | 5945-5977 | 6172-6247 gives 1.3 A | 18.8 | 18.6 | 22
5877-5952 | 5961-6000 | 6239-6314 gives 2.4 A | 18.8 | 18.1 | 21.6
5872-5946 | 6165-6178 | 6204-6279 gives -0.8 A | 18.8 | 22.5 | 21.8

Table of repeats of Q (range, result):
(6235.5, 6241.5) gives 22.6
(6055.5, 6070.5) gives 18.9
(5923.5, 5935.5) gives 18.8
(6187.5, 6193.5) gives 23.2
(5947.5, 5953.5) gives 19.8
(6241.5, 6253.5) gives 22.2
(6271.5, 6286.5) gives 21.3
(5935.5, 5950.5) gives 18.5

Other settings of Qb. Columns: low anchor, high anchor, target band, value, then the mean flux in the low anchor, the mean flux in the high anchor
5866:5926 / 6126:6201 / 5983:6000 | 1.4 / 18.9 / 21.2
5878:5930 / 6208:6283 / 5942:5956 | 0.5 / 18.9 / 21.8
